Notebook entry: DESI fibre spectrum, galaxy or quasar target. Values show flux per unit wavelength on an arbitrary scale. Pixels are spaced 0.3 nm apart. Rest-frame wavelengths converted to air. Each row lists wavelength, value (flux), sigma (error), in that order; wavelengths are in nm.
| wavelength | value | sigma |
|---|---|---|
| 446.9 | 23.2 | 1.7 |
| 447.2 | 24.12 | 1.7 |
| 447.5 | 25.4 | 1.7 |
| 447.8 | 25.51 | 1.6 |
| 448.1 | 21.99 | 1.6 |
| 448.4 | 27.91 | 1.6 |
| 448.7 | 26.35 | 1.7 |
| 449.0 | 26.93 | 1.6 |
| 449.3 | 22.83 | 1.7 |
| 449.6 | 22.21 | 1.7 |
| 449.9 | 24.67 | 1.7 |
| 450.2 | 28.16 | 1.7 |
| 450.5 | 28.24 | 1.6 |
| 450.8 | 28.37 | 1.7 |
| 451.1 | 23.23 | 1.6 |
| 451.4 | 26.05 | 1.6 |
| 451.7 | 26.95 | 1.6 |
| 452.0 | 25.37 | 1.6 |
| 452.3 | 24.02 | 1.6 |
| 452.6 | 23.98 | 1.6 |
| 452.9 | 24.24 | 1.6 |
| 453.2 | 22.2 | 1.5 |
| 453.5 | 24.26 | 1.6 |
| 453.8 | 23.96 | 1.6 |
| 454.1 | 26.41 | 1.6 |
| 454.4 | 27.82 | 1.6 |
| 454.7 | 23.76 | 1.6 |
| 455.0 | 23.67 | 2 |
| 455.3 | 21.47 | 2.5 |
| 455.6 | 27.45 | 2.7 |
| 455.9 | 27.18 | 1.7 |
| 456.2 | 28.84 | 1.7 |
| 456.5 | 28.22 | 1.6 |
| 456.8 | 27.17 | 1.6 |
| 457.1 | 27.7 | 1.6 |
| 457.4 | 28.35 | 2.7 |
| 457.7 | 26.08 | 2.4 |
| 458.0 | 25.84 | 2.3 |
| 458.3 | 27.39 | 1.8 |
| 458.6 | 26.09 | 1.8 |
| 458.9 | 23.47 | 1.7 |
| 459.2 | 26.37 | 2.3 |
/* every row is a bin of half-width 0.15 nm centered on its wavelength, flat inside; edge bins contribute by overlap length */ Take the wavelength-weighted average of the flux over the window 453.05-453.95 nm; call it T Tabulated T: 23.5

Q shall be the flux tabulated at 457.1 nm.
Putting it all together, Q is 27.7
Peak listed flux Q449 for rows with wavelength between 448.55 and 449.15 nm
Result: 26.93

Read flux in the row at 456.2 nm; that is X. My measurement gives 28.84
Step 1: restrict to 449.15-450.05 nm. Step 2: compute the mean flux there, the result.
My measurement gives 23.2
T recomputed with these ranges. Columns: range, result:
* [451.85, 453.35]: 24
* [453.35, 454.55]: 25.6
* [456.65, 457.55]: 27.7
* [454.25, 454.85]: 25.8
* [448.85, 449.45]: 24.9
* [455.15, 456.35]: 26.2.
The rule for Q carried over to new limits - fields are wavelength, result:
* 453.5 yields 24.26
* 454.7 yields 23.76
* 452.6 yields 23.98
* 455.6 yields 27.45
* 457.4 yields 28.35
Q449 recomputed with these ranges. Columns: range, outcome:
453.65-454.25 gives 26.41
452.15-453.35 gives 24.24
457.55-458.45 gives 27.39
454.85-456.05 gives 27.45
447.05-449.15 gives 27.91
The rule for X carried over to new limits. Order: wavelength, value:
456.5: 28.22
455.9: 27.18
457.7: 26.08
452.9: 24.24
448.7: 26.35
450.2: 28.16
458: 25.84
